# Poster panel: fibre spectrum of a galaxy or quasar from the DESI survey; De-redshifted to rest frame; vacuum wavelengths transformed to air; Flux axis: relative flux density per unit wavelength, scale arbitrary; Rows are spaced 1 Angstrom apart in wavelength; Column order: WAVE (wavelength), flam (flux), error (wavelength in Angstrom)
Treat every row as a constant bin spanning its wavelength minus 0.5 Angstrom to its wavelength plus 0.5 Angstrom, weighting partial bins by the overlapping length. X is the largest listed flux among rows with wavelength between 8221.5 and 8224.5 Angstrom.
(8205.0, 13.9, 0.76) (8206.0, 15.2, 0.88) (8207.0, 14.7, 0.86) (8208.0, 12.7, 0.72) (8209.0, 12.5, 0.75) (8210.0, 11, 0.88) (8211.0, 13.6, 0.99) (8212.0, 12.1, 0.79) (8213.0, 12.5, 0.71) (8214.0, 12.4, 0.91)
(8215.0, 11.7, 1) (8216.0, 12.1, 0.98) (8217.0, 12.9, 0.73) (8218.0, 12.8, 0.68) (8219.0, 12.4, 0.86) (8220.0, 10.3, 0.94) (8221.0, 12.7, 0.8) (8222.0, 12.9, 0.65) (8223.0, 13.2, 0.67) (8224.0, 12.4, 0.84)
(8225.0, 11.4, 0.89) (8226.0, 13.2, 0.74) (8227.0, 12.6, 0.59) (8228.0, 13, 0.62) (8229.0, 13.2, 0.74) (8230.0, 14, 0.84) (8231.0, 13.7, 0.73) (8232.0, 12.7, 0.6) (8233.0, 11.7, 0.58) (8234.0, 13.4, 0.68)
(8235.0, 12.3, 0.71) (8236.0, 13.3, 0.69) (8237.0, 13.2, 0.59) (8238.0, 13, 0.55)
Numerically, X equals 13.2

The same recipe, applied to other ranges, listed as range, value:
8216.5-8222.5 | 12.9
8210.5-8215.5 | 13.6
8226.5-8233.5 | 14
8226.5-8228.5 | 13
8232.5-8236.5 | 13.4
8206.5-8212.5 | 14.7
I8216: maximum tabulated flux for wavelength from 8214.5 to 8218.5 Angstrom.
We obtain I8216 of 12.9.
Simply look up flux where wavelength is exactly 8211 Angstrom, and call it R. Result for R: 13.6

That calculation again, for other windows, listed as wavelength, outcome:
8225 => 11.4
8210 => 11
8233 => 11.7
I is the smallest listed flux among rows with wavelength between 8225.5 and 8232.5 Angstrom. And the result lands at 12.6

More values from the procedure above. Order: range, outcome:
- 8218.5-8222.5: 10.3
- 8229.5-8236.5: 11.7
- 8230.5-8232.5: 12.7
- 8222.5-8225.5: 11.4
